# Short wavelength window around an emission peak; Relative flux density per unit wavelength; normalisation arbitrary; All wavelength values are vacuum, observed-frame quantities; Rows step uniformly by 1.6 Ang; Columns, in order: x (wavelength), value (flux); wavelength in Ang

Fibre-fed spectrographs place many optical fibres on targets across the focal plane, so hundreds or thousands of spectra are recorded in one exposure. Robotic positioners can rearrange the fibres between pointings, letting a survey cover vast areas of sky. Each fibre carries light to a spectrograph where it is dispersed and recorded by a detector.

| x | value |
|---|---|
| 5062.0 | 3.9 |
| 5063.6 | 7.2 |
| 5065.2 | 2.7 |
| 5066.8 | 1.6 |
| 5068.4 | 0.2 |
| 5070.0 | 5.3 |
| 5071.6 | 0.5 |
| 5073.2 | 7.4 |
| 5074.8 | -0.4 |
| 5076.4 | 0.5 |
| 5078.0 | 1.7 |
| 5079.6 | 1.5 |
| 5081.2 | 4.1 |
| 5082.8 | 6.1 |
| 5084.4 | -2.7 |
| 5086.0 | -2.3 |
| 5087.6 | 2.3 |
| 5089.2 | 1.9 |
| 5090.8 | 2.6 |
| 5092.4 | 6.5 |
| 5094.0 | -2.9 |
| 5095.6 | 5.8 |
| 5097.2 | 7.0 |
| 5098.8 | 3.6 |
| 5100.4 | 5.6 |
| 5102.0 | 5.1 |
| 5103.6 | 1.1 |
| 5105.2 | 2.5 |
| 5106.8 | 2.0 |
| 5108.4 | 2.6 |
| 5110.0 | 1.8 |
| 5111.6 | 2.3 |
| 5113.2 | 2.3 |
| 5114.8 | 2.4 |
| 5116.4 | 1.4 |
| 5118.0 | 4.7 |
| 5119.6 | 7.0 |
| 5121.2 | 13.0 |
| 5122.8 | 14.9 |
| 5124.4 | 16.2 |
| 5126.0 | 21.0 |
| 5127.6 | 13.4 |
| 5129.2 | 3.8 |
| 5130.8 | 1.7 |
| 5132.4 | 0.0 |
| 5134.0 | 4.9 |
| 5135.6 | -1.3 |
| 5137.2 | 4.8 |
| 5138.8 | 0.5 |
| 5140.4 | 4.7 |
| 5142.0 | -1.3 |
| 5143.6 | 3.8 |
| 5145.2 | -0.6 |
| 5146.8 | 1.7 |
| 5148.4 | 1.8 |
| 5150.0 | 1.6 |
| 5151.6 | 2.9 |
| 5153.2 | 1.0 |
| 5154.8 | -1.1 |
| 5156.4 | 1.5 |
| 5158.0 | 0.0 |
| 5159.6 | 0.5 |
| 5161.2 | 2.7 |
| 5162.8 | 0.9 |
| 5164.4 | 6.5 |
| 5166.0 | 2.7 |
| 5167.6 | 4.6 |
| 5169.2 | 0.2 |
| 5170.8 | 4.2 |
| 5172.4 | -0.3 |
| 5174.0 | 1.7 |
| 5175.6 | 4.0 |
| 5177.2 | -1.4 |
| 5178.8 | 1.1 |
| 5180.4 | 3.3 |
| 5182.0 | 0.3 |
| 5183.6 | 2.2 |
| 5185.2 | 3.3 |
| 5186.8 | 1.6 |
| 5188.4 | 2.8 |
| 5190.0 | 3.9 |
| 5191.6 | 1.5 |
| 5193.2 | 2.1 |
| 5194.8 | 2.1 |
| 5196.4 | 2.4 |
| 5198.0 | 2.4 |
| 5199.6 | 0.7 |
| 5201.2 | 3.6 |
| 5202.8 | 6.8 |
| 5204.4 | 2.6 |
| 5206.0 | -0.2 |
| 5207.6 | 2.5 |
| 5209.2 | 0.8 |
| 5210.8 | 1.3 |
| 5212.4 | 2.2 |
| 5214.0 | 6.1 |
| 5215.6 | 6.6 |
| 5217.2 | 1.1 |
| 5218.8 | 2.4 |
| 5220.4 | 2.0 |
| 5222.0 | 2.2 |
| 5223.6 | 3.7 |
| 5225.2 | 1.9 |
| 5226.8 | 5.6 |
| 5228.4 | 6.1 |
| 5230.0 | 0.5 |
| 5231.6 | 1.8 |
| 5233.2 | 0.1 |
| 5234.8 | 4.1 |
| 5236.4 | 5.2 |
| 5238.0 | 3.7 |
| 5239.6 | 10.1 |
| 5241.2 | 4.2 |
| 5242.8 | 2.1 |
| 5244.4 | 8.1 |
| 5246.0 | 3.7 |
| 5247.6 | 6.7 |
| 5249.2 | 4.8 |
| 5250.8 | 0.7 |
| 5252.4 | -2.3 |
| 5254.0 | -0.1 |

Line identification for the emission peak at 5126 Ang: [O II]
